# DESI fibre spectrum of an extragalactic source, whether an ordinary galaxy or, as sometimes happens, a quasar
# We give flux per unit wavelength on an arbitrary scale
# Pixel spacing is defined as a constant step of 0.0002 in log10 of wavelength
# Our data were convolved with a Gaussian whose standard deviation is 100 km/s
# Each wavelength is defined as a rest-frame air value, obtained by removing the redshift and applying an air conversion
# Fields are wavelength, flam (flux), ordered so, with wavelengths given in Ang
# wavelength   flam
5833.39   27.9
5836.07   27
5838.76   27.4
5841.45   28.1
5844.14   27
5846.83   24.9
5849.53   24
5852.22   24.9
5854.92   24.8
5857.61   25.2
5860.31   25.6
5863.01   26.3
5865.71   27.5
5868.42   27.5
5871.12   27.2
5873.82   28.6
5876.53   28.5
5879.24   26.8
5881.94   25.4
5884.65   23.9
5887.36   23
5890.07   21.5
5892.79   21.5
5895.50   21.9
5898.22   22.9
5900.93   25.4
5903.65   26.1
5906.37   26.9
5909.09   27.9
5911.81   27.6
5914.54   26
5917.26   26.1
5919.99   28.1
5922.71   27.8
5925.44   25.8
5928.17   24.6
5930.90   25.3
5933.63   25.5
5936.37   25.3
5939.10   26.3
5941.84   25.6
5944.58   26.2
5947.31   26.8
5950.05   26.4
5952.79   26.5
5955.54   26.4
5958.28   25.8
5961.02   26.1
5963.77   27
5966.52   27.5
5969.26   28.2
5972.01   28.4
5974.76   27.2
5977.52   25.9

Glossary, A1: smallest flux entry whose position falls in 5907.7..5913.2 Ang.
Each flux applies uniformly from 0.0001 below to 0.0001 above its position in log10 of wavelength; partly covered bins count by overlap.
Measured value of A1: 27.6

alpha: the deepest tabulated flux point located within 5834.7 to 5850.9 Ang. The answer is 24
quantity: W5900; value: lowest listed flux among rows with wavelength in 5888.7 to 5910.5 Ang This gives 21.5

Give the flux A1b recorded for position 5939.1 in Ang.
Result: 26.3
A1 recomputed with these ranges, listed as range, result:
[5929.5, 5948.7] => 25.3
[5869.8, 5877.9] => 27.2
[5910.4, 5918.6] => 26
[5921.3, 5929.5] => 24.6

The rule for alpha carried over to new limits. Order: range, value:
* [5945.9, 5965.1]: 25.8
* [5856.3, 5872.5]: 25.2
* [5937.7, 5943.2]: 25.6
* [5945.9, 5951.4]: 26.4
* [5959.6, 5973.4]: 26.1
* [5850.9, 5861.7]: 24.8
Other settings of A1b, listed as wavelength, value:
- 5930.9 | 25.3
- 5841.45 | 28.1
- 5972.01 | 28.4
